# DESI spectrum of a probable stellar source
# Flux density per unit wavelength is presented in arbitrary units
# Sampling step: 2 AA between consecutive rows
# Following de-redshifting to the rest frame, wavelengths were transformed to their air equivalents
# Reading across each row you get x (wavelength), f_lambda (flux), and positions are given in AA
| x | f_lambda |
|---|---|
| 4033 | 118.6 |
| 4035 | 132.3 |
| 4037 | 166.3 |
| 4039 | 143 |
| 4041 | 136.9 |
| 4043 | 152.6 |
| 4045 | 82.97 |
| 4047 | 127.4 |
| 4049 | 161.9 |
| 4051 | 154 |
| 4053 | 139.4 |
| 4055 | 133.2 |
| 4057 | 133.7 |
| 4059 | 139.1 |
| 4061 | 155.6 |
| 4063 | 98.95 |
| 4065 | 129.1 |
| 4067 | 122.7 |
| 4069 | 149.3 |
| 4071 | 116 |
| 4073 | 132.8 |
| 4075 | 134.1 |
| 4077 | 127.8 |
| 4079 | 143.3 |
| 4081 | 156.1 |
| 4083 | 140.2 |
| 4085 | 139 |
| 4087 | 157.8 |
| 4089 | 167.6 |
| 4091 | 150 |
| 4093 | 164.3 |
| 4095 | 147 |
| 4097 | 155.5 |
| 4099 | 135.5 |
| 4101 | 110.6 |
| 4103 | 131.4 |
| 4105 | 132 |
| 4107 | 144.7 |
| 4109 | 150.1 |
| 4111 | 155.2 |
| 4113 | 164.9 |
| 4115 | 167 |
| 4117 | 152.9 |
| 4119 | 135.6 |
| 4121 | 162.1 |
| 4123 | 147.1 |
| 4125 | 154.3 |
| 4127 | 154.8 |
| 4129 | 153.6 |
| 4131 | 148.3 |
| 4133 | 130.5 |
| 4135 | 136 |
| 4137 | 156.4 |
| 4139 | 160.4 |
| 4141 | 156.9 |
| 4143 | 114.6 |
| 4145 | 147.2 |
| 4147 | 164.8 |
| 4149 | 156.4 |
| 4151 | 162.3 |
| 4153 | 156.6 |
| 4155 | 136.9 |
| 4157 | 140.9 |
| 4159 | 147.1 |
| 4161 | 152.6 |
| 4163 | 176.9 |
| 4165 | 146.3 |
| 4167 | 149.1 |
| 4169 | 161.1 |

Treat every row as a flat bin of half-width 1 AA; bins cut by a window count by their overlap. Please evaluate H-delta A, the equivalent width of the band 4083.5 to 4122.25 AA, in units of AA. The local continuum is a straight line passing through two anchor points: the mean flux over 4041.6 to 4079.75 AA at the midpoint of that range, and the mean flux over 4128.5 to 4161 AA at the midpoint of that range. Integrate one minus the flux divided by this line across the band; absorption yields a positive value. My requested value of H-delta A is -2.13 AA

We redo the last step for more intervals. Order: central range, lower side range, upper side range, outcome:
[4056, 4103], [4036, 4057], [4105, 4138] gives 1.64 AA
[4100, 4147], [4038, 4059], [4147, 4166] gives 0.51 AA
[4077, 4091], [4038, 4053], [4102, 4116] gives -0.43 AA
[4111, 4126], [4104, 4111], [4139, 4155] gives -0.91 AA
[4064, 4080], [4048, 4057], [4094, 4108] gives 1.14 AA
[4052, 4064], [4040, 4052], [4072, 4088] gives 0.39 AA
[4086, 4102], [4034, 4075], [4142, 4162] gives -0.93 AA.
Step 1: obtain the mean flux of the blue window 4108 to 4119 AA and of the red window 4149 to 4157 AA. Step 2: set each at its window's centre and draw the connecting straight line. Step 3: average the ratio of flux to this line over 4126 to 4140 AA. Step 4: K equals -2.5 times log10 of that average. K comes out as 0.04 mag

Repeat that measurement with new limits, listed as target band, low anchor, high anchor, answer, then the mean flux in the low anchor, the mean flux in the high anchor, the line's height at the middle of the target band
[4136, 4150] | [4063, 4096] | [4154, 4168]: -0.02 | 141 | 150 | 148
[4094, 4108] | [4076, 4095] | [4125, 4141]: 0.10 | 149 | 149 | 149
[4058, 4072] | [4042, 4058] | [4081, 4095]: 0.10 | 136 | 153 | 142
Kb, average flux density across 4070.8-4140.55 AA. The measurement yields 147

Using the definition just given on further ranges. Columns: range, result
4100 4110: 134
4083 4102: 147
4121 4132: 153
